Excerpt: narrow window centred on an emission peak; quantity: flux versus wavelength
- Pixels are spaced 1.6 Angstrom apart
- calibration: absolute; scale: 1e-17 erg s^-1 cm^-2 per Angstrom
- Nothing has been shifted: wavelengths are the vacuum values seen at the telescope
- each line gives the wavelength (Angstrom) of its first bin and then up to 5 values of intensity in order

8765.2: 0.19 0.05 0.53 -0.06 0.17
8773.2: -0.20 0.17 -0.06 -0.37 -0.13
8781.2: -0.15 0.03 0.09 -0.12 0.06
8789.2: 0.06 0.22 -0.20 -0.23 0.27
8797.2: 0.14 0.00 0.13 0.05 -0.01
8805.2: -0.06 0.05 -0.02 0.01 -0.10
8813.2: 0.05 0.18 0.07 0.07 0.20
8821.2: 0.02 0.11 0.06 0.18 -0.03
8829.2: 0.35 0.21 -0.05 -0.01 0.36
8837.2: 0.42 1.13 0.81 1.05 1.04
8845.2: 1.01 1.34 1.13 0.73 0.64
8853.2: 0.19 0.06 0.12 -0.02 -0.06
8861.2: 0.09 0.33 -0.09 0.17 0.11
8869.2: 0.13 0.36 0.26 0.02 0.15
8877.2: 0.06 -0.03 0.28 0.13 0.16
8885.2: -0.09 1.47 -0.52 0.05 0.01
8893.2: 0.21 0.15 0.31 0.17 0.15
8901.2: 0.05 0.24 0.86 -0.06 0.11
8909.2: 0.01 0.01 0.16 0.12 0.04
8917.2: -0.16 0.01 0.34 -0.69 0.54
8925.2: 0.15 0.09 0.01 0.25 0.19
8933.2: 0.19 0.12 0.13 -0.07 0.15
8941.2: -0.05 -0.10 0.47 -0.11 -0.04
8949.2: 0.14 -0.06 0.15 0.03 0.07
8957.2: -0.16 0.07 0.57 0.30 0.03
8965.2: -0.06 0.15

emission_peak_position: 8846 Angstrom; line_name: [O II] 3727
